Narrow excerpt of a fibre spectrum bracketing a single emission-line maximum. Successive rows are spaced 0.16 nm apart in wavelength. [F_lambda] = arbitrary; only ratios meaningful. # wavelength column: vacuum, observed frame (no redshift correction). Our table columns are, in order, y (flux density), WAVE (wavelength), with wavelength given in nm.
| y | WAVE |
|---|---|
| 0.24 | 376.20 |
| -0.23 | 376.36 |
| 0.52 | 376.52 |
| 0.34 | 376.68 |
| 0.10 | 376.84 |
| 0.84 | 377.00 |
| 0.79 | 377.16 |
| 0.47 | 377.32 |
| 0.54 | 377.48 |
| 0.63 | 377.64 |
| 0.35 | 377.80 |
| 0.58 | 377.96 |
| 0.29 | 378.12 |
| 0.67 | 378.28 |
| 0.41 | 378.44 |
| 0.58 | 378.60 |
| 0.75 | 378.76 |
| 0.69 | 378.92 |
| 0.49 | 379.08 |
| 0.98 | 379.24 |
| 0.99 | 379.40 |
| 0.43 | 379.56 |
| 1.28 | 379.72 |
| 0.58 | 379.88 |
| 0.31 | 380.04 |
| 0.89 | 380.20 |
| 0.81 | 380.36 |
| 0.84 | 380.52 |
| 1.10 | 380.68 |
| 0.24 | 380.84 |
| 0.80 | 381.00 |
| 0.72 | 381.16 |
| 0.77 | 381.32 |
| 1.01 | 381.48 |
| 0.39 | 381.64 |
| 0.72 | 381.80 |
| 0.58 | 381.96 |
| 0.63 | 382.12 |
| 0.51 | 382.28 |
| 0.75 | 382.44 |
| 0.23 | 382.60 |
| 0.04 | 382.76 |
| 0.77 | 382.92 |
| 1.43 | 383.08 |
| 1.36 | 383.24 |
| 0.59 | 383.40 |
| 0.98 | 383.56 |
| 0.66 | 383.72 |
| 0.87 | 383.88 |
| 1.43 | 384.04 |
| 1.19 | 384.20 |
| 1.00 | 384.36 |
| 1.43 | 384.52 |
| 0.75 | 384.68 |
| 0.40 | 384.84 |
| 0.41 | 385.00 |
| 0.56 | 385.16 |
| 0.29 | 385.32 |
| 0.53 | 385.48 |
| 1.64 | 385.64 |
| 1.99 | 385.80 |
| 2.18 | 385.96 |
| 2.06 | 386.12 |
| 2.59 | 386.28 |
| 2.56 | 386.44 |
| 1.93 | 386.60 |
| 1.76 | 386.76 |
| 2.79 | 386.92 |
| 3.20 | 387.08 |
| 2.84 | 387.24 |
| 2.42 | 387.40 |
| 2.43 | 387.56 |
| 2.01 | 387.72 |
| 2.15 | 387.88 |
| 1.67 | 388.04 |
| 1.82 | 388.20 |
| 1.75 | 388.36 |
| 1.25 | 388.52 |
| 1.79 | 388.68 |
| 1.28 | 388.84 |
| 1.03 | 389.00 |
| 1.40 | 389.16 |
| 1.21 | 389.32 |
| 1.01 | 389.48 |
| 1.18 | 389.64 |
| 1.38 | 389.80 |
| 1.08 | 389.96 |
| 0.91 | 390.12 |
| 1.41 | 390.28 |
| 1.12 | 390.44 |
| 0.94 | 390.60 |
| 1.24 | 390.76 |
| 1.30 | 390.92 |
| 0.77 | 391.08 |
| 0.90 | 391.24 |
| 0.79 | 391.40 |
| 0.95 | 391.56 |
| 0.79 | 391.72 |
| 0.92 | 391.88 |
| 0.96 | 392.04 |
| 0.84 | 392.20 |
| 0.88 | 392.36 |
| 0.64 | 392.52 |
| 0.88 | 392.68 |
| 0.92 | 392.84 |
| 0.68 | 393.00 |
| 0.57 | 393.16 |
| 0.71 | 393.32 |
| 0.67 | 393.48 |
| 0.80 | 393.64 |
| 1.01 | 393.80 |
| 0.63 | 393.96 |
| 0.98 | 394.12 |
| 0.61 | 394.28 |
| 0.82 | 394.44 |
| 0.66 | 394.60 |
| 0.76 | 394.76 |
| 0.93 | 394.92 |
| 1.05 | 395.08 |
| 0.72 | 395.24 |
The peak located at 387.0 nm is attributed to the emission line Lyman alpha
